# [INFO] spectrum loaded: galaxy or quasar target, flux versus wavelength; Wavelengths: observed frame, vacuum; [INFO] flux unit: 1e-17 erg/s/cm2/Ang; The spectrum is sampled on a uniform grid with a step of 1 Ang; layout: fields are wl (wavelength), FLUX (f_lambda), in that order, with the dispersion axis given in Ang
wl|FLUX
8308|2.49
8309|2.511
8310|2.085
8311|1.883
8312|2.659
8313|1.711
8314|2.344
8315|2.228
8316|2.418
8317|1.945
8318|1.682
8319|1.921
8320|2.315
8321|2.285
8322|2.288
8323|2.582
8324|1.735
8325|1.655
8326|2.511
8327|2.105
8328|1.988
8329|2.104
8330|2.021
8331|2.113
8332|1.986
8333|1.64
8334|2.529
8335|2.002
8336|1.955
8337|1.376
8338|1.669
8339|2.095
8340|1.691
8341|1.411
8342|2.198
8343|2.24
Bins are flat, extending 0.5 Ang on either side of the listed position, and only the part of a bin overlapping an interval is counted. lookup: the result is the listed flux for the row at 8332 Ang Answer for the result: 1.986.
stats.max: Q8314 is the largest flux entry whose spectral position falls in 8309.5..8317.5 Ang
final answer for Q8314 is 2.659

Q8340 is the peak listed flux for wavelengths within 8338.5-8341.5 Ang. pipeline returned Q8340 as 2.095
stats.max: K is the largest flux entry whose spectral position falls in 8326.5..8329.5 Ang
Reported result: 2.105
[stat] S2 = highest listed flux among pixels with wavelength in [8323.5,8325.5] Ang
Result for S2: 1.735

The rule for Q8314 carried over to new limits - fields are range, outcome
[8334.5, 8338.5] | 2.002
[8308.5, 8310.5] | 2.511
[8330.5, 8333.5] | 2.113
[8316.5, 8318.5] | 1.945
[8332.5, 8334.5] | 2.529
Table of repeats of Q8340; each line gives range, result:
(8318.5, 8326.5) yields 2.582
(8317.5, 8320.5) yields 2.315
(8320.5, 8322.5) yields 2.288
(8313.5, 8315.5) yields 2.344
